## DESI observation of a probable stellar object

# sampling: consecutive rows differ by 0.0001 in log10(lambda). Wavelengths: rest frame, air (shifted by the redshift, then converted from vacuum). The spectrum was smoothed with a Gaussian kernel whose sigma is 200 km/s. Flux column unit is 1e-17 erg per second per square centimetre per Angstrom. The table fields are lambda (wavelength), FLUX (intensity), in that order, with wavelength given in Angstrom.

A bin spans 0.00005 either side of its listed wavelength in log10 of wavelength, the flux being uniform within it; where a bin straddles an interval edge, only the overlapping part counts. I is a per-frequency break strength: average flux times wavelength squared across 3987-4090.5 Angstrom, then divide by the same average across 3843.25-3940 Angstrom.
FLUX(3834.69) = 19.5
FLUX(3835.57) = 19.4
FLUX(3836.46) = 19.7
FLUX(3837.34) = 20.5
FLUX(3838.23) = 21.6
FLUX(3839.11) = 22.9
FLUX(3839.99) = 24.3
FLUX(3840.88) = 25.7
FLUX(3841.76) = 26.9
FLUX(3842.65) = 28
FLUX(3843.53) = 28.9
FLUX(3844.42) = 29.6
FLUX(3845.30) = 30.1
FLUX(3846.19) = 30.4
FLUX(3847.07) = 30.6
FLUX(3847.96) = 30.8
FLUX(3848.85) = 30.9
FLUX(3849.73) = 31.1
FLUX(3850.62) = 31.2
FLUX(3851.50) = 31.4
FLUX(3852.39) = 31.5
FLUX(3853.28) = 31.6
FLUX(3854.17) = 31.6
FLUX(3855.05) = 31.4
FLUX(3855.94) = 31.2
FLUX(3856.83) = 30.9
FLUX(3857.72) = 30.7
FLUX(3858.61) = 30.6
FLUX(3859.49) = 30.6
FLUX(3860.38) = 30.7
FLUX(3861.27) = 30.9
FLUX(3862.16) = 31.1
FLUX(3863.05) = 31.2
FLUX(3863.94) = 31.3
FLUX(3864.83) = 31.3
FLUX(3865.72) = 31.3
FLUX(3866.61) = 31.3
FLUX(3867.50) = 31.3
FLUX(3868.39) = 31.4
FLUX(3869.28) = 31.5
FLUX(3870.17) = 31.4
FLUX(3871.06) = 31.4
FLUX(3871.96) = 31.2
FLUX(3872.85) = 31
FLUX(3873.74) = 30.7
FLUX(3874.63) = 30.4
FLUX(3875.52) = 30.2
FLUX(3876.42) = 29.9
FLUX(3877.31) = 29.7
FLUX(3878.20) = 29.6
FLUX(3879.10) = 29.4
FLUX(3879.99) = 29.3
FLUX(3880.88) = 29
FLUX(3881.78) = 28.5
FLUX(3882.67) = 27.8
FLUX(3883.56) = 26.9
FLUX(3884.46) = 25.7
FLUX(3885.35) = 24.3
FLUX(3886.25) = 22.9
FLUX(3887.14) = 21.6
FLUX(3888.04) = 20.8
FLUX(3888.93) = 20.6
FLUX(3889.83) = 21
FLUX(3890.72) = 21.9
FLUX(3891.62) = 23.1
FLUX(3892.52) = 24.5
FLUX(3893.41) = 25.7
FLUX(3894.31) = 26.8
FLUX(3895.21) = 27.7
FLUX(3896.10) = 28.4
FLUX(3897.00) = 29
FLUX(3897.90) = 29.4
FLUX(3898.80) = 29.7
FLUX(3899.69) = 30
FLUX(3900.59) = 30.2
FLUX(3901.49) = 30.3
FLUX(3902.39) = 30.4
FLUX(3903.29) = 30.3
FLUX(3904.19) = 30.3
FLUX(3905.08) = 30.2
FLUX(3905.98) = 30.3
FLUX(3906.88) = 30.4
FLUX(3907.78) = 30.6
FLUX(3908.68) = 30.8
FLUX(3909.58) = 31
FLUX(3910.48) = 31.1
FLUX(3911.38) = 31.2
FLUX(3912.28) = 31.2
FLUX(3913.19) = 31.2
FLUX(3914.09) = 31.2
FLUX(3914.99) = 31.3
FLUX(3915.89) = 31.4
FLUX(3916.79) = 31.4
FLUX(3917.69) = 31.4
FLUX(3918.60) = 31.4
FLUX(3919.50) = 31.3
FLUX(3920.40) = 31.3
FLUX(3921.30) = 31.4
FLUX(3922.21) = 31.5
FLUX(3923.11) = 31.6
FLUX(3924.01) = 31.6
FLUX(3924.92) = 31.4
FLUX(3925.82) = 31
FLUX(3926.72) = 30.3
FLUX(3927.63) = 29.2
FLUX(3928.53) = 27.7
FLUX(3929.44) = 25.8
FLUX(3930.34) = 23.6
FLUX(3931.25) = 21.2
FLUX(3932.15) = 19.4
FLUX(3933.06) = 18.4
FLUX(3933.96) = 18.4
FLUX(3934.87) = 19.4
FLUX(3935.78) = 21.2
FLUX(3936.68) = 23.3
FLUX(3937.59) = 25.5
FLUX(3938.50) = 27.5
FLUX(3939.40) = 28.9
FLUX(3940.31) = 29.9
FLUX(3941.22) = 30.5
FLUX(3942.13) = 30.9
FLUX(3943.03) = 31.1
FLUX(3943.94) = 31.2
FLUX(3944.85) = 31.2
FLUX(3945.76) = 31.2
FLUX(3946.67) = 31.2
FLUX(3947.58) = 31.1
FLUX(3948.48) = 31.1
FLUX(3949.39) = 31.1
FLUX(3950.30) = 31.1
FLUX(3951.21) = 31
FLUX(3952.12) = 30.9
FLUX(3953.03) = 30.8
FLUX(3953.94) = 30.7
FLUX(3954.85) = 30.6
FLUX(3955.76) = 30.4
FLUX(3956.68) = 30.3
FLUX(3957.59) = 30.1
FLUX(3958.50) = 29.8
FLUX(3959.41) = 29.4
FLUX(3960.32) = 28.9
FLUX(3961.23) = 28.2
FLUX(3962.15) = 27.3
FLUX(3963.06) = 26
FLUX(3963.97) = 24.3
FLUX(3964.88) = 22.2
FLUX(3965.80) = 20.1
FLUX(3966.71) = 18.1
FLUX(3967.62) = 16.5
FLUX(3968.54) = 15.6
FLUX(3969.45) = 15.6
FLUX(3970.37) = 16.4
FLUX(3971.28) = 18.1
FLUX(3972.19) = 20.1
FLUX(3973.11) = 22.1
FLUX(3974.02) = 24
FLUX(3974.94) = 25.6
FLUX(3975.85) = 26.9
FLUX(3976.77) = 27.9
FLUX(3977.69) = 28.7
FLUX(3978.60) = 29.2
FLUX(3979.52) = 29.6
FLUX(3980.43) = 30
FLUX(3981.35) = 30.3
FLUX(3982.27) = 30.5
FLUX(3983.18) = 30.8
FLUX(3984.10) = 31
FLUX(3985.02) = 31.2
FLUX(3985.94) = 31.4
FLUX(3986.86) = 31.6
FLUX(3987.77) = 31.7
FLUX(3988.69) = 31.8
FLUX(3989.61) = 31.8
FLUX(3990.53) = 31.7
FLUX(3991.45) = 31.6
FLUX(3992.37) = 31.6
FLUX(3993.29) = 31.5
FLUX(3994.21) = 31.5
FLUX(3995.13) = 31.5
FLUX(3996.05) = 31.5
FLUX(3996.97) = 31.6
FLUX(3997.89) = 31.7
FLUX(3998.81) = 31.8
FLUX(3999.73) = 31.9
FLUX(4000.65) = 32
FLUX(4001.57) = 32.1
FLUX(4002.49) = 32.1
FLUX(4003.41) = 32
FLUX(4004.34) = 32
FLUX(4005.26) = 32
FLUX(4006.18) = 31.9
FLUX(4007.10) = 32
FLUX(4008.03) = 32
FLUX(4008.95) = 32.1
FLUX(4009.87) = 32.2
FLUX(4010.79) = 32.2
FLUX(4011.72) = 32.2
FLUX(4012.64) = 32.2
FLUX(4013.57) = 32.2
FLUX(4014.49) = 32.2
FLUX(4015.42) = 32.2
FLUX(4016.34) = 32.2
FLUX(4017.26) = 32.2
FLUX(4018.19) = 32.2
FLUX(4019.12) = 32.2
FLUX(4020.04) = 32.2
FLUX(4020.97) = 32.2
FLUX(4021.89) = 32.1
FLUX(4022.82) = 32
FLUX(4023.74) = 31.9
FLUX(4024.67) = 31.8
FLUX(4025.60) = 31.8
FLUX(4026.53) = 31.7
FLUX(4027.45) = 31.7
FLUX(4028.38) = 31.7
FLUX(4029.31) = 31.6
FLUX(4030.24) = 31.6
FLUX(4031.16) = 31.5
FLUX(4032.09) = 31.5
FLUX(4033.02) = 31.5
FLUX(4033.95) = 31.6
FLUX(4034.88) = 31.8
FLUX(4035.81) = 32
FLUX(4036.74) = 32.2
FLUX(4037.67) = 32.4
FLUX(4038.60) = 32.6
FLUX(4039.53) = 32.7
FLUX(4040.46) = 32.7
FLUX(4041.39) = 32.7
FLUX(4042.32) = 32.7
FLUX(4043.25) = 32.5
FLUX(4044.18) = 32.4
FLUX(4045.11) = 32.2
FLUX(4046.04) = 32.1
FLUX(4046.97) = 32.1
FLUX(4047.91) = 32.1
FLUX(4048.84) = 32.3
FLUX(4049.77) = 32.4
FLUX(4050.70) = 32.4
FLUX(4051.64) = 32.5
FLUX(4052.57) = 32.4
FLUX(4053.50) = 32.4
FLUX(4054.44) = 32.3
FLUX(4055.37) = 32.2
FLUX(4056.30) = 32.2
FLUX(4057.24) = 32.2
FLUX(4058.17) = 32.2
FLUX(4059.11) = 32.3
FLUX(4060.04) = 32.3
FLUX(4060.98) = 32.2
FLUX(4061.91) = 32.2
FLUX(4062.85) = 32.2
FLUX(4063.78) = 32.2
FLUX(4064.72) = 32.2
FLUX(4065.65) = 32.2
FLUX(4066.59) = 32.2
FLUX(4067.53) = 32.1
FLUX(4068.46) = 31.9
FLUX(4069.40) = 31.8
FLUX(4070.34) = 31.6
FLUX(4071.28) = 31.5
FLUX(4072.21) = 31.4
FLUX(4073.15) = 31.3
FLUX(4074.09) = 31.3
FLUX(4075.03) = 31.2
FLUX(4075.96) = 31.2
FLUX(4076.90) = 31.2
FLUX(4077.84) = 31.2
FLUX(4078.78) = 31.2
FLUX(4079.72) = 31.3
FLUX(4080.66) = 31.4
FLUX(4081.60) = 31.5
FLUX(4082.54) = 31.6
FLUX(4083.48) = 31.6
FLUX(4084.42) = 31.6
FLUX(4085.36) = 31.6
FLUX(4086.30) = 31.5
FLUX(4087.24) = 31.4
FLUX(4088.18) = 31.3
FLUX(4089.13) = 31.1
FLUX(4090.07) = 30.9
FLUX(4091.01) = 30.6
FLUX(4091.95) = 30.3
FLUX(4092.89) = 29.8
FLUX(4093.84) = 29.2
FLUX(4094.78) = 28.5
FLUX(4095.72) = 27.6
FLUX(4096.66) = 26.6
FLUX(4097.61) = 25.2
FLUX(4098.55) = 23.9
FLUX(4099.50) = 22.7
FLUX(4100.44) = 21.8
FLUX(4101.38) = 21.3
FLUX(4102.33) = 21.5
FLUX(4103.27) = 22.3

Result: 1.19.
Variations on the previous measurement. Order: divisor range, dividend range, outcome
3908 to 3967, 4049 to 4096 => 1.18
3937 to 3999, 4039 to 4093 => 1.18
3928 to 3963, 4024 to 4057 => 1.21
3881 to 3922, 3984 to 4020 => 1.18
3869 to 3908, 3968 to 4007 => 1.09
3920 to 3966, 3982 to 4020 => 1.17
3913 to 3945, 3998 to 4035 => 1.19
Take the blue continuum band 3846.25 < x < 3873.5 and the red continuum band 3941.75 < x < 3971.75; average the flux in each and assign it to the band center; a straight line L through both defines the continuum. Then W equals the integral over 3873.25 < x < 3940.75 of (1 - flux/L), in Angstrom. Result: 2.8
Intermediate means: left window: 31.1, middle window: 27.9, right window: 27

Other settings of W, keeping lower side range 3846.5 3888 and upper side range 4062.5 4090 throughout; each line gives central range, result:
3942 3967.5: 1.55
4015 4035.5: -0.47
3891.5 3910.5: 0.64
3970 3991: 1.93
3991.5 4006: -0.39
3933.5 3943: 1.46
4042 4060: -0.54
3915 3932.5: 0.63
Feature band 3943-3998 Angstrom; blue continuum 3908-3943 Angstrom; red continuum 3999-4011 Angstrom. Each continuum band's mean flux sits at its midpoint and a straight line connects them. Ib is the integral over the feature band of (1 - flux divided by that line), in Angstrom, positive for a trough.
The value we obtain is 4.09 Angstrom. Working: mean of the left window 28.4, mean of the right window 32.1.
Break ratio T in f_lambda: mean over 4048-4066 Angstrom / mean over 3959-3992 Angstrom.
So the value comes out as 1.23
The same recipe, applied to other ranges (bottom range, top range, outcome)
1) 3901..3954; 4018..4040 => 1.09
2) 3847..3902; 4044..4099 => 1.08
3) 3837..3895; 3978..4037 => 1.11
